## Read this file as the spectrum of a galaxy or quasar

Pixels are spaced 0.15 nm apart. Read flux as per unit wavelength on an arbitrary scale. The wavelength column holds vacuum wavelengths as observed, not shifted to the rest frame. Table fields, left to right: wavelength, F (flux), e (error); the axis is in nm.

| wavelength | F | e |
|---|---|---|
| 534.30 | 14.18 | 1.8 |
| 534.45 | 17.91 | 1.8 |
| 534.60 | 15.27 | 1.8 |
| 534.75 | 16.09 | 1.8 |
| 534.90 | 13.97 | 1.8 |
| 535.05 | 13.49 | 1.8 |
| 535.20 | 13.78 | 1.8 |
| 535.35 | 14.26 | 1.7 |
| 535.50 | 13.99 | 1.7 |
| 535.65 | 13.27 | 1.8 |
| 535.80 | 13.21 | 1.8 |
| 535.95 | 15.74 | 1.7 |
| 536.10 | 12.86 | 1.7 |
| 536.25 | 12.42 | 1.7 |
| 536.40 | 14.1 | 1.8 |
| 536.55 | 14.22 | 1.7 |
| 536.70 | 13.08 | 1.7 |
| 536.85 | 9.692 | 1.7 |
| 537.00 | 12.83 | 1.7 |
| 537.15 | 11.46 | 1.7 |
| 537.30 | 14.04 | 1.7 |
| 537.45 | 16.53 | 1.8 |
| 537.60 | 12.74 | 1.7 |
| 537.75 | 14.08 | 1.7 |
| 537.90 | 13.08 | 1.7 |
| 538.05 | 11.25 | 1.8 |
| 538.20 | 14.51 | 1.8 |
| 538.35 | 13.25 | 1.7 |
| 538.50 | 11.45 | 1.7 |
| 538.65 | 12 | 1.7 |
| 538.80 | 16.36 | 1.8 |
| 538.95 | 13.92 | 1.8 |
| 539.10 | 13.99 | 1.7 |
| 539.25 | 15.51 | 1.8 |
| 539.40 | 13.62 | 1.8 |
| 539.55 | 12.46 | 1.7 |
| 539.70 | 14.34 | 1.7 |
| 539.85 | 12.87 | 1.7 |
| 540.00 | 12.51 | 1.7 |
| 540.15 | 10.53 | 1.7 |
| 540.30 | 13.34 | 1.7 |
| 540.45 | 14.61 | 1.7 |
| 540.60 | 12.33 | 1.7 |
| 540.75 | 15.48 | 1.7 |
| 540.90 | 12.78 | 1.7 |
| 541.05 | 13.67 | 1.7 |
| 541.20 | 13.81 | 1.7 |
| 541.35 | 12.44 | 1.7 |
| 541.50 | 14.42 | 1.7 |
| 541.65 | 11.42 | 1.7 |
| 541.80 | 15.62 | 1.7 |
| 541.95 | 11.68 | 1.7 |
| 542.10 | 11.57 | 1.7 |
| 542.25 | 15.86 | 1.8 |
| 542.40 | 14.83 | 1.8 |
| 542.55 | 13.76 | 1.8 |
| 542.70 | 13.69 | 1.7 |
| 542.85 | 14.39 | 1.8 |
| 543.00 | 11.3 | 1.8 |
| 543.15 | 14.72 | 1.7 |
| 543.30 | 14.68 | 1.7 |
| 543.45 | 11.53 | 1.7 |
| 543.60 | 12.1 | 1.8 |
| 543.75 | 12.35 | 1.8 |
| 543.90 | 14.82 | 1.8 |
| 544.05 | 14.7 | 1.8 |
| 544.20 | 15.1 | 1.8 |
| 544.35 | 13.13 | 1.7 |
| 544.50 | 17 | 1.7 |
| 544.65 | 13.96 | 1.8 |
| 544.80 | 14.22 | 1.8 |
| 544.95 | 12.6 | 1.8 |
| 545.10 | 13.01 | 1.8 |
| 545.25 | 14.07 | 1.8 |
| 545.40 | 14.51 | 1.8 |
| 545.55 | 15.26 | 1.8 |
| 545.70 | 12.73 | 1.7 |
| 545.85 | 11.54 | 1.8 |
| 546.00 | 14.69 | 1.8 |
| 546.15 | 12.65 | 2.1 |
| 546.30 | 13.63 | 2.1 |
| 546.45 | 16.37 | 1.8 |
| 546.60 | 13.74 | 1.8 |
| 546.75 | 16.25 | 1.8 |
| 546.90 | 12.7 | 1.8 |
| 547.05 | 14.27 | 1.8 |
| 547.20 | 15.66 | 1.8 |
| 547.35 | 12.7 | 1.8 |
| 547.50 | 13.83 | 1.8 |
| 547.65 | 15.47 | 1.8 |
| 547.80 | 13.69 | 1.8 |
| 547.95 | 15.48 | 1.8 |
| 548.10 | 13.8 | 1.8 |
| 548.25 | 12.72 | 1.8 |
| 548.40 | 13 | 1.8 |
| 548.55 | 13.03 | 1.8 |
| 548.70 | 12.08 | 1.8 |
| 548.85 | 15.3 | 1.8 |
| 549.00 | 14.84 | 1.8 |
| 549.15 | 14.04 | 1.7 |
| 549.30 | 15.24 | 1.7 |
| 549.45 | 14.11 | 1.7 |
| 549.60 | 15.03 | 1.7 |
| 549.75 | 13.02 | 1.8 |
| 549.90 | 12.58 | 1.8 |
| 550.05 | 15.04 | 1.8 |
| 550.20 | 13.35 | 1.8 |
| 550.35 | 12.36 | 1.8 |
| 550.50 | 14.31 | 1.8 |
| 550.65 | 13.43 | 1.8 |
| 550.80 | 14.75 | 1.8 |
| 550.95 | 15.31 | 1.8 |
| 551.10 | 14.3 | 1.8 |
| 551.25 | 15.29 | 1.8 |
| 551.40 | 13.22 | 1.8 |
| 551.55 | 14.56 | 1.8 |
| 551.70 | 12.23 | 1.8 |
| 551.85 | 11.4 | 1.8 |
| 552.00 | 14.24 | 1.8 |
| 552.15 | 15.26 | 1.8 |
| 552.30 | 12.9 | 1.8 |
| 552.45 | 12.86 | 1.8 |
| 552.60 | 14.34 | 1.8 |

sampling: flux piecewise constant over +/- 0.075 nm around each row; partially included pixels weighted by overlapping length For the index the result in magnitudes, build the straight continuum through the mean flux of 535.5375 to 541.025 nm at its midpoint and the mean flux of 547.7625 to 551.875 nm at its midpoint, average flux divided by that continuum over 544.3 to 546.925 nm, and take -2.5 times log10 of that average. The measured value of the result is -0.03 mag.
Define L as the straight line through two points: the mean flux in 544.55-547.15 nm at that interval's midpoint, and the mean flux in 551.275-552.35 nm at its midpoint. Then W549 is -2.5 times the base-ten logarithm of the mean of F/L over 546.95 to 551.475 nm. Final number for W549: -0.03 mag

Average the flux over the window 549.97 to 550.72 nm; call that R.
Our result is 13.7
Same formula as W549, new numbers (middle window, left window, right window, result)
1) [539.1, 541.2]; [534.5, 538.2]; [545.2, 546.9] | 0.03 mag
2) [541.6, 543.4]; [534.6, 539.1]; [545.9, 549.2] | 0.02 mag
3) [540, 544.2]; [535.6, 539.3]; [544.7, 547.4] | 0.02 mag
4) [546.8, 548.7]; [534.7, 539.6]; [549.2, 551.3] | 0.02 mag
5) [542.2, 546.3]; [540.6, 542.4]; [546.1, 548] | 0.01 mag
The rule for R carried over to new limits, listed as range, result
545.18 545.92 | 13.6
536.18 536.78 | 13.4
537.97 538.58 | 12.6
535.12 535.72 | 13.8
